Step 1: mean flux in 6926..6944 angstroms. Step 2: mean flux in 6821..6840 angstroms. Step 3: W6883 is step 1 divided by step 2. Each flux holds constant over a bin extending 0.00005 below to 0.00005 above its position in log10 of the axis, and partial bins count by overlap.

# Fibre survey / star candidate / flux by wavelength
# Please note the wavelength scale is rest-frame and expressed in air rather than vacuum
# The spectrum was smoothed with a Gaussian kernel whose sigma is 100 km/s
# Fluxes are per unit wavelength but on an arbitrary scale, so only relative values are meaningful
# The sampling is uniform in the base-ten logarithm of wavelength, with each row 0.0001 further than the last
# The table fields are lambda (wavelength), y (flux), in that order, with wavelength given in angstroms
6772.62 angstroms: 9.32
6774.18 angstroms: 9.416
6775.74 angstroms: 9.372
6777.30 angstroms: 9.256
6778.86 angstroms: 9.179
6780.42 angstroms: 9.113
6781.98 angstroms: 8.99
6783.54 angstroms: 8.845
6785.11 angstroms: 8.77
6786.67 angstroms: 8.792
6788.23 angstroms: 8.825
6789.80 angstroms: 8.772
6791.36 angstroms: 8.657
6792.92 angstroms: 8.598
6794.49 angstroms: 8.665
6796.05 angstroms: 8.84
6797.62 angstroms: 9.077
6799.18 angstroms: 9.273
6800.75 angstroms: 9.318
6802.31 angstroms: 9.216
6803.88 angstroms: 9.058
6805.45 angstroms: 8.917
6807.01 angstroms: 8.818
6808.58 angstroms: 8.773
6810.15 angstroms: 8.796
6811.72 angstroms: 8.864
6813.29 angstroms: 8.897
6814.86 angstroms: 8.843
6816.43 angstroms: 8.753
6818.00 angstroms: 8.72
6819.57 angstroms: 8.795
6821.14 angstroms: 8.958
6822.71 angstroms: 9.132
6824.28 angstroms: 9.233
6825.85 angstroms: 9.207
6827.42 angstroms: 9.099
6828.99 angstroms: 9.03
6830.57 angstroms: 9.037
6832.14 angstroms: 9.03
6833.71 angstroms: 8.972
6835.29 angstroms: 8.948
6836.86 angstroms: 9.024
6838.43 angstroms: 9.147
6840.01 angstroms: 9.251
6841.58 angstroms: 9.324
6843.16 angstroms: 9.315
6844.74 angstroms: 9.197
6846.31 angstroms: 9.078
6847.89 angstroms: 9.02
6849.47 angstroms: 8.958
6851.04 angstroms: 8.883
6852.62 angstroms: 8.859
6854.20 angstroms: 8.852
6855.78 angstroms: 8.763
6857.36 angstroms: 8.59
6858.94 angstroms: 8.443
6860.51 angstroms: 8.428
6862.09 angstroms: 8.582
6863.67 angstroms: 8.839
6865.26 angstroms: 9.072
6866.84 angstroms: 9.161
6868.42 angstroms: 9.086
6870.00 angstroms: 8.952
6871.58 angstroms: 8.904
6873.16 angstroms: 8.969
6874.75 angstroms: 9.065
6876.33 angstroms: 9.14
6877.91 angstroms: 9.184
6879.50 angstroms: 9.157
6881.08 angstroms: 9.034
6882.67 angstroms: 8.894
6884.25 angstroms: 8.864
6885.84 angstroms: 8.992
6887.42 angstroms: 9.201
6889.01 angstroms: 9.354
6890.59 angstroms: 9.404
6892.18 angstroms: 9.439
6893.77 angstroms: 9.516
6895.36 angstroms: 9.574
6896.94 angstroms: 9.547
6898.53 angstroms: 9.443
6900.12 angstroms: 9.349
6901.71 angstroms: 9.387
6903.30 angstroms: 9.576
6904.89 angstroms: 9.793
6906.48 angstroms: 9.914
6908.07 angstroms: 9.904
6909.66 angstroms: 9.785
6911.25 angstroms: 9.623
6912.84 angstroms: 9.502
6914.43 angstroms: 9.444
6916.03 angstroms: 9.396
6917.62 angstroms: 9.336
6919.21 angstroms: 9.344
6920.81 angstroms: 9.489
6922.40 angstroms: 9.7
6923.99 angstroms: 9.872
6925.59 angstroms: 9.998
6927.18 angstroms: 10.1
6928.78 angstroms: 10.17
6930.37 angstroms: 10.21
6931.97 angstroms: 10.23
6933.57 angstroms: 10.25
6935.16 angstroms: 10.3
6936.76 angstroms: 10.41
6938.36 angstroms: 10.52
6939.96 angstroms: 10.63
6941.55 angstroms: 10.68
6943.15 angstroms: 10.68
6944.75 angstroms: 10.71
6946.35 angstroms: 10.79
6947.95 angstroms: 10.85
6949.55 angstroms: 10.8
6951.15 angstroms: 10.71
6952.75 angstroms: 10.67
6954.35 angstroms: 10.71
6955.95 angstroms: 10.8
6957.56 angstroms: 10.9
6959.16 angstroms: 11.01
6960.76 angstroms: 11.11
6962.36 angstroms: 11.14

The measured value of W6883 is 1.14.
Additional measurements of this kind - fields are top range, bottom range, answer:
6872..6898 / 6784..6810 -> 1.04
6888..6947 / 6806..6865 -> 1.11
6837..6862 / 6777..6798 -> 1.01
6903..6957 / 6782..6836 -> 1.14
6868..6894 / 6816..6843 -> 1.01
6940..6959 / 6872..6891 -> 1.18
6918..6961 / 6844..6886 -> 1.17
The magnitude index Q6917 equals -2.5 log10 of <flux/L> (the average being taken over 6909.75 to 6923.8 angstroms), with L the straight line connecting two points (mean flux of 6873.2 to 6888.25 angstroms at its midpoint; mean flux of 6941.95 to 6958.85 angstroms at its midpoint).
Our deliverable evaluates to 0.05 mag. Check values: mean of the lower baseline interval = 9.05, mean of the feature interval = 9.51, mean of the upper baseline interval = 10.8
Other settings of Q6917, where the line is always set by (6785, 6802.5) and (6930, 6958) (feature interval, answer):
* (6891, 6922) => 0.070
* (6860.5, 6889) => 0.095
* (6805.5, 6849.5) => 0.033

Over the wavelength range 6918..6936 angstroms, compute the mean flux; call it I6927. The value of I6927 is 9.96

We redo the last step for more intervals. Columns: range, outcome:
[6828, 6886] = 8.97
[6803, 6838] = 8.95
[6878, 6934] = 9.56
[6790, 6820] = 8.89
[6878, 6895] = 9.19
